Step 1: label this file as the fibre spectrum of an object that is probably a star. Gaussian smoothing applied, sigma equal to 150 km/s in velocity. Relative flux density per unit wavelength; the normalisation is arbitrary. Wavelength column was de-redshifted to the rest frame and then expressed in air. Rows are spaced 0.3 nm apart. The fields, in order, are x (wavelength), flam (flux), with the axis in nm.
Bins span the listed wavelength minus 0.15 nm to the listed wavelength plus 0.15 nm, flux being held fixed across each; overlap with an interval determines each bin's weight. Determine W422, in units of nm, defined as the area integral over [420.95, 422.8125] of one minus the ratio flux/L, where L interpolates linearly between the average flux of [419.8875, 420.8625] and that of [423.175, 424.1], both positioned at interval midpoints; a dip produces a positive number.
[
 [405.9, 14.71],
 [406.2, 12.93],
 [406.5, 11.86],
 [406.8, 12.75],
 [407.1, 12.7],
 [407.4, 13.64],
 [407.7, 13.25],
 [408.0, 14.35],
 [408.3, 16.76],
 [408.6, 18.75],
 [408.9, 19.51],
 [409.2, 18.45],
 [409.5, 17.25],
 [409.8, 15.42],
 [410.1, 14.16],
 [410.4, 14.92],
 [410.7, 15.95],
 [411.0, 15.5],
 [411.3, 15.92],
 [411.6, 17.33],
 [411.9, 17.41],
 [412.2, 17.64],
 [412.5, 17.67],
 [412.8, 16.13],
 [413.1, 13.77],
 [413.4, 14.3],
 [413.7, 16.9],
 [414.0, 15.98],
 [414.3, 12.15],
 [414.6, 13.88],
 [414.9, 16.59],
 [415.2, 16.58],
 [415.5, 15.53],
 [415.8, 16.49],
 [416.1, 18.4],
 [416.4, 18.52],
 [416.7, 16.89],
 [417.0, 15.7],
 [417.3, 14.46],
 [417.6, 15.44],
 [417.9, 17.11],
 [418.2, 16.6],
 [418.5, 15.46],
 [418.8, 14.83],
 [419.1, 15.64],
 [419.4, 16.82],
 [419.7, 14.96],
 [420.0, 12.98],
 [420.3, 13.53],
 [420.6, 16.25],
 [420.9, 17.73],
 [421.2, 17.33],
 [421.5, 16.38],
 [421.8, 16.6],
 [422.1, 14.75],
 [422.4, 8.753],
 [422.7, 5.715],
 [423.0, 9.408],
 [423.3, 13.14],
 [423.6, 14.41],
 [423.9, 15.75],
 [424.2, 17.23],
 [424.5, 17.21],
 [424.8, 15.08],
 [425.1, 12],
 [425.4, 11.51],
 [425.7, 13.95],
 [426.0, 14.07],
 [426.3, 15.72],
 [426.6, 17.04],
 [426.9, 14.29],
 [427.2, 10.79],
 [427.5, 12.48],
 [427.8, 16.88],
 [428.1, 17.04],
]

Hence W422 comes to 0.13 nm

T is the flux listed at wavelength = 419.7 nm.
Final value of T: 14.96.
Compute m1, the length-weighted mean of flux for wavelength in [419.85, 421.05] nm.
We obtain 15.1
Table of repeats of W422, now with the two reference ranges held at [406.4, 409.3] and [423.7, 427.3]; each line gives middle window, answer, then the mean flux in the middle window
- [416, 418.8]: -0.28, 16.4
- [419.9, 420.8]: 0.02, 14.5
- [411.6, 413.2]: -0.17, 16.7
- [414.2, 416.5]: -0.17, 16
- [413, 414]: -0.01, 15.2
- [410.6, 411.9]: -0.11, 16.3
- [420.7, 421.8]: -0.17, 17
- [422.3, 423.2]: 0.40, 8.2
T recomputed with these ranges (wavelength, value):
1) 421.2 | 17.33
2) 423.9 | 15.75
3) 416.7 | 16.89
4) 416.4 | 18.52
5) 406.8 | 12.75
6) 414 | 15.98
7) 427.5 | 12.48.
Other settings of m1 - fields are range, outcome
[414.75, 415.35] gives 16.6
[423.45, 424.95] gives 15.9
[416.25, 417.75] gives 16.2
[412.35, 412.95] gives 16.9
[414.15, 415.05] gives 14.2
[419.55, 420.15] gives 14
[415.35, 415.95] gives 16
